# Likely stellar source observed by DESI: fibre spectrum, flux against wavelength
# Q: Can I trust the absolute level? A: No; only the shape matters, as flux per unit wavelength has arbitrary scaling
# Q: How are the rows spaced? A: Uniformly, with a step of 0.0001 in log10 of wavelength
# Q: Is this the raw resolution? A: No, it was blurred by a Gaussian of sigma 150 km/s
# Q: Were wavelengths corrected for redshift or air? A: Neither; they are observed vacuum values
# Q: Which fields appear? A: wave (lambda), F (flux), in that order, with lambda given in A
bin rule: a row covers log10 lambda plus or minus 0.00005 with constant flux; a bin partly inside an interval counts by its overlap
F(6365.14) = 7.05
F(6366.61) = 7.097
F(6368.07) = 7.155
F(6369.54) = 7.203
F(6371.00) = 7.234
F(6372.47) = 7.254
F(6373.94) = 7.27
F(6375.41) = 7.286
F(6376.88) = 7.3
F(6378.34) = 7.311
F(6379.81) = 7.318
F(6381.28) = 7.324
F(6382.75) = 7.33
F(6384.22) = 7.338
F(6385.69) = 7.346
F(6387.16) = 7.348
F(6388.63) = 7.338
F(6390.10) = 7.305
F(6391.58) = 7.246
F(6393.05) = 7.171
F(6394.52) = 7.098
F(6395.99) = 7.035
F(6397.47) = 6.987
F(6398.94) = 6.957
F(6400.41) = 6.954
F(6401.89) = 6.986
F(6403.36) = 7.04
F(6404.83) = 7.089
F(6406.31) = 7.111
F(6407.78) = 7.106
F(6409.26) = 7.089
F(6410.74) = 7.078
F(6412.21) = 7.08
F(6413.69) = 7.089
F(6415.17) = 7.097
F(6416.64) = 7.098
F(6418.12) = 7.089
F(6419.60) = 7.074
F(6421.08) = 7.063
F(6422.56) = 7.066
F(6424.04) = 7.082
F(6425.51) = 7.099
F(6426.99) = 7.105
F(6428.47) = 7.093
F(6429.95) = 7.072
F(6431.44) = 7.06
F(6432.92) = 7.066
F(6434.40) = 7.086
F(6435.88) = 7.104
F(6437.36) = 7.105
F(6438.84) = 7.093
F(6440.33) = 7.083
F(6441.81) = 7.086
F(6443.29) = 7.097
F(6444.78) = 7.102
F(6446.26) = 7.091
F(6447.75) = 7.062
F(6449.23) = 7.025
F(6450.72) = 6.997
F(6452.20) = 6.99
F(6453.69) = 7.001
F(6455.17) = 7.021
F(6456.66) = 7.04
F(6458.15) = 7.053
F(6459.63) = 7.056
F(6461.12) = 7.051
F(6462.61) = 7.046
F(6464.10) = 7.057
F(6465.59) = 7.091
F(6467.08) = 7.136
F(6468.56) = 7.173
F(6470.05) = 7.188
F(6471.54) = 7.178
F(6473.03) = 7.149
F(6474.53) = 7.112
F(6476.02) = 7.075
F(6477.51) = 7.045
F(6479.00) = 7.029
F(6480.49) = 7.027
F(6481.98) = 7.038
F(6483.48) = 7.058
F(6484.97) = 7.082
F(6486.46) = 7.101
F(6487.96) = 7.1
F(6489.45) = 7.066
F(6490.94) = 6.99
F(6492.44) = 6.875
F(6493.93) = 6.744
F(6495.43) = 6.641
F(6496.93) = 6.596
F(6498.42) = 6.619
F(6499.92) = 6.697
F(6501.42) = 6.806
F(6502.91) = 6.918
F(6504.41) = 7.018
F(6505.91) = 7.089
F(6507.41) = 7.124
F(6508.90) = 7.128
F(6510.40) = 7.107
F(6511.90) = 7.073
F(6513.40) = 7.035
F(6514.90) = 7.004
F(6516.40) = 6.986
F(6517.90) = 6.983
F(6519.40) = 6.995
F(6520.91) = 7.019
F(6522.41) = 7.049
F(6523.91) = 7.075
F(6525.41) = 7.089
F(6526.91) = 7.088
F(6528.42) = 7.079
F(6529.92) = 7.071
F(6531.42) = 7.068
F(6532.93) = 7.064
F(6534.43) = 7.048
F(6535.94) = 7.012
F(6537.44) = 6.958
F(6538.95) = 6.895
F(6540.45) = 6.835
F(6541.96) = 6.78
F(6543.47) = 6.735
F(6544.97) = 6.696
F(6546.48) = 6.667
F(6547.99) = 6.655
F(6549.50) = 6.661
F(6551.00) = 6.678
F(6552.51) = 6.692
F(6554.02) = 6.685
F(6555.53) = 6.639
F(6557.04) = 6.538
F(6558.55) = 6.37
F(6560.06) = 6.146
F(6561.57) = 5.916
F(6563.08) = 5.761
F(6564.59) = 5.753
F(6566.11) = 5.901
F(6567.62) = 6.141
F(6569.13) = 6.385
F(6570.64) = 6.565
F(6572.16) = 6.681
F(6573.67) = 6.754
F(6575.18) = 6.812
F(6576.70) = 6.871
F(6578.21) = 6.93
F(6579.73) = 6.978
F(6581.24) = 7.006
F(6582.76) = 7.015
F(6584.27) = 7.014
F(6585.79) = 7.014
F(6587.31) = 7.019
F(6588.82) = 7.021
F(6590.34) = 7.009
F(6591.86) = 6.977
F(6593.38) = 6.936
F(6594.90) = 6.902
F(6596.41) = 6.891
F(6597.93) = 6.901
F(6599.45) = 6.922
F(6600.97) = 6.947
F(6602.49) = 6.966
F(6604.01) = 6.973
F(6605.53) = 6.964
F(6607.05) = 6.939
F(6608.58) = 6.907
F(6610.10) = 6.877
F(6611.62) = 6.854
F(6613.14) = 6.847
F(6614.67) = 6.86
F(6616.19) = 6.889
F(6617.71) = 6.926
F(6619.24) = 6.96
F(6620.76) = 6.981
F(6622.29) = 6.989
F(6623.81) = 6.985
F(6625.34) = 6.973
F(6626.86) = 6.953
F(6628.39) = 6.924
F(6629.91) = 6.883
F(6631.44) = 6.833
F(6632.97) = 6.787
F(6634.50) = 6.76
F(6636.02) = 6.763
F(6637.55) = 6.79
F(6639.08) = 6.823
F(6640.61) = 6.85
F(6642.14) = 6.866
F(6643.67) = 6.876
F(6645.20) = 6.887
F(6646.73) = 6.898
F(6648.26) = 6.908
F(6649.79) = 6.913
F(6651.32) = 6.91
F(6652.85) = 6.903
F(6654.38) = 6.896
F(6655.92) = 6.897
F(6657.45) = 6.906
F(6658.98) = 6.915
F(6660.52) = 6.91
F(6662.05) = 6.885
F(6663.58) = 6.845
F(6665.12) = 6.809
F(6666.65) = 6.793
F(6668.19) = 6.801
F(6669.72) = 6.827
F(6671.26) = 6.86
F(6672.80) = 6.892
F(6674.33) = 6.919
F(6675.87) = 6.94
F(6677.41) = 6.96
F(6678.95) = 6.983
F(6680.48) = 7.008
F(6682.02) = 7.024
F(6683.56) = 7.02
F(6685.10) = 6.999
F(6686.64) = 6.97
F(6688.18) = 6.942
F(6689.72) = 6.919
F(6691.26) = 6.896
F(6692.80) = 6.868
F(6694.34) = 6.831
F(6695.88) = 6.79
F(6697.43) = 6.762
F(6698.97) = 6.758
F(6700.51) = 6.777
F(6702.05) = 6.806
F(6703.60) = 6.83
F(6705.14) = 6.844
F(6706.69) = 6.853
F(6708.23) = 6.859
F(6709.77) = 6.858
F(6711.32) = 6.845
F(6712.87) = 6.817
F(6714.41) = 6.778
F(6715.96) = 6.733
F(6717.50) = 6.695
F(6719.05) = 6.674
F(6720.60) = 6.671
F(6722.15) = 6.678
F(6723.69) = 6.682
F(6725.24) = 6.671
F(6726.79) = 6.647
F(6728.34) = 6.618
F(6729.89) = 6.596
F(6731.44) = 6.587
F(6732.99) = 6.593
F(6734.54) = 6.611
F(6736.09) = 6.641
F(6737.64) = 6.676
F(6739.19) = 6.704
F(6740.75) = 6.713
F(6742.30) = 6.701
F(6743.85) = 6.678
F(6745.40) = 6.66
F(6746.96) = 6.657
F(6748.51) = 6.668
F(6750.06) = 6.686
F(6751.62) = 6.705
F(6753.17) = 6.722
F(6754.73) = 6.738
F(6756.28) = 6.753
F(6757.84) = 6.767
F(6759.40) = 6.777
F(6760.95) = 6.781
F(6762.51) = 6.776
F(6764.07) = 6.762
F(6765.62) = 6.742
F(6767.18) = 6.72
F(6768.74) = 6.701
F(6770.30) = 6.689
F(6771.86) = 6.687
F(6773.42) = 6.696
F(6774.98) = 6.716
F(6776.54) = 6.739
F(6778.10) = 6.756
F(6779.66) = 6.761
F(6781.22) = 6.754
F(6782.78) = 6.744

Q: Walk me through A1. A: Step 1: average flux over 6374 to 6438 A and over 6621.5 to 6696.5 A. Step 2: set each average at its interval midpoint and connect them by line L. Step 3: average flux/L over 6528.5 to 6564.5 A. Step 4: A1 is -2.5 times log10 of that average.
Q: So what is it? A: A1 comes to 0.05 mag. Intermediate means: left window 7.14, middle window 6.67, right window 6.89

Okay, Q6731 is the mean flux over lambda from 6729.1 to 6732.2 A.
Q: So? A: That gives 6.59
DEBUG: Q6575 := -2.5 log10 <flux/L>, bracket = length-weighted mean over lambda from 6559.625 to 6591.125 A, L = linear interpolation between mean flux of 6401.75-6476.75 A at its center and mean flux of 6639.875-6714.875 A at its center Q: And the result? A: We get 0.06 mag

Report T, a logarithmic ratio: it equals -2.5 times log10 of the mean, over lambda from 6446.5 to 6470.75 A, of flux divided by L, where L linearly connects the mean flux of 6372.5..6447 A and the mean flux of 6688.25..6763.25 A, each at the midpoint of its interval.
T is 0.00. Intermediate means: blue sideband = 7.14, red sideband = 6.74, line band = 7.06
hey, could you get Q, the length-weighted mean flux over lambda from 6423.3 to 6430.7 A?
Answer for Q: 7.09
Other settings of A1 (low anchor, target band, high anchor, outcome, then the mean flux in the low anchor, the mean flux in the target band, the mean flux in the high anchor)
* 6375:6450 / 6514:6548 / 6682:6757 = 0.005 mag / 7.13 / 6.96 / 6.76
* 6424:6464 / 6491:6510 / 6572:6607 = 0.024 mag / 7.07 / 6.86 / 6.94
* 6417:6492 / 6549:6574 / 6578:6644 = 0.099 mag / 7.07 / 6.36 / 6.92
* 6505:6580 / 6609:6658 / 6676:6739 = -0.017 mag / 6.76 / 6.89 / 6.79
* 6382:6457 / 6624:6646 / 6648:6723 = 0.008 mag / 7.1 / 6.86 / 6.86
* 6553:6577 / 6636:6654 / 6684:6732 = -0.044 mag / 6.36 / 6.87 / 6.78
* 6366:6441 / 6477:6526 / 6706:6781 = 0.007 mag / 7.15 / 6.98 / 6.71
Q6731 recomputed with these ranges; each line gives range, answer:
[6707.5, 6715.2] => 6.83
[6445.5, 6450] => 7.06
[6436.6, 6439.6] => 7.09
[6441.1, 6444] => 7.1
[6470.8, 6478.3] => 7.11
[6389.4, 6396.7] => 7.17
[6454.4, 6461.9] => 7.05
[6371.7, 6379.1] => 7.28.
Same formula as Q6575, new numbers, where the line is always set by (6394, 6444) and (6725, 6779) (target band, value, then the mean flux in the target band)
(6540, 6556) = 0.04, 6.7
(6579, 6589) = -0.02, 7.01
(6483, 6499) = 0.01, 6.9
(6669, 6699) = -0.02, 6.91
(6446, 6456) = 0.00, 7.02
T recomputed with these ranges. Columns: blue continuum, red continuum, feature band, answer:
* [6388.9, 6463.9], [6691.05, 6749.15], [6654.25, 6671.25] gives -0.010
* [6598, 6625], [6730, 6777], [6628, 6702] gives -0.006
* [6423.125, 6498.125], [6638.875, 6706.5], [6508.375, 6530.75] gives -0.008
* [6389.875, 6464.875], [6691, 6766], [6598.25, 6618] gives -0.007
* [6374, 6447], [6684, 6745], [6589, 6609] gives -0.006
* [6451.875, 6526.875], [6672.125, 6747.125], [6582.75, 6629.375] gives -0.008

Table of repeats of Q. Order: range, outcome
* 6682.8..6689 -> 6.98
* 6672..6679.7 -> 6.93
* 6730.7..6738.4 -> 6.62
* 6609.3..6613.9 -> 6.87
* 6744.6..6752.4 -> 6.68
